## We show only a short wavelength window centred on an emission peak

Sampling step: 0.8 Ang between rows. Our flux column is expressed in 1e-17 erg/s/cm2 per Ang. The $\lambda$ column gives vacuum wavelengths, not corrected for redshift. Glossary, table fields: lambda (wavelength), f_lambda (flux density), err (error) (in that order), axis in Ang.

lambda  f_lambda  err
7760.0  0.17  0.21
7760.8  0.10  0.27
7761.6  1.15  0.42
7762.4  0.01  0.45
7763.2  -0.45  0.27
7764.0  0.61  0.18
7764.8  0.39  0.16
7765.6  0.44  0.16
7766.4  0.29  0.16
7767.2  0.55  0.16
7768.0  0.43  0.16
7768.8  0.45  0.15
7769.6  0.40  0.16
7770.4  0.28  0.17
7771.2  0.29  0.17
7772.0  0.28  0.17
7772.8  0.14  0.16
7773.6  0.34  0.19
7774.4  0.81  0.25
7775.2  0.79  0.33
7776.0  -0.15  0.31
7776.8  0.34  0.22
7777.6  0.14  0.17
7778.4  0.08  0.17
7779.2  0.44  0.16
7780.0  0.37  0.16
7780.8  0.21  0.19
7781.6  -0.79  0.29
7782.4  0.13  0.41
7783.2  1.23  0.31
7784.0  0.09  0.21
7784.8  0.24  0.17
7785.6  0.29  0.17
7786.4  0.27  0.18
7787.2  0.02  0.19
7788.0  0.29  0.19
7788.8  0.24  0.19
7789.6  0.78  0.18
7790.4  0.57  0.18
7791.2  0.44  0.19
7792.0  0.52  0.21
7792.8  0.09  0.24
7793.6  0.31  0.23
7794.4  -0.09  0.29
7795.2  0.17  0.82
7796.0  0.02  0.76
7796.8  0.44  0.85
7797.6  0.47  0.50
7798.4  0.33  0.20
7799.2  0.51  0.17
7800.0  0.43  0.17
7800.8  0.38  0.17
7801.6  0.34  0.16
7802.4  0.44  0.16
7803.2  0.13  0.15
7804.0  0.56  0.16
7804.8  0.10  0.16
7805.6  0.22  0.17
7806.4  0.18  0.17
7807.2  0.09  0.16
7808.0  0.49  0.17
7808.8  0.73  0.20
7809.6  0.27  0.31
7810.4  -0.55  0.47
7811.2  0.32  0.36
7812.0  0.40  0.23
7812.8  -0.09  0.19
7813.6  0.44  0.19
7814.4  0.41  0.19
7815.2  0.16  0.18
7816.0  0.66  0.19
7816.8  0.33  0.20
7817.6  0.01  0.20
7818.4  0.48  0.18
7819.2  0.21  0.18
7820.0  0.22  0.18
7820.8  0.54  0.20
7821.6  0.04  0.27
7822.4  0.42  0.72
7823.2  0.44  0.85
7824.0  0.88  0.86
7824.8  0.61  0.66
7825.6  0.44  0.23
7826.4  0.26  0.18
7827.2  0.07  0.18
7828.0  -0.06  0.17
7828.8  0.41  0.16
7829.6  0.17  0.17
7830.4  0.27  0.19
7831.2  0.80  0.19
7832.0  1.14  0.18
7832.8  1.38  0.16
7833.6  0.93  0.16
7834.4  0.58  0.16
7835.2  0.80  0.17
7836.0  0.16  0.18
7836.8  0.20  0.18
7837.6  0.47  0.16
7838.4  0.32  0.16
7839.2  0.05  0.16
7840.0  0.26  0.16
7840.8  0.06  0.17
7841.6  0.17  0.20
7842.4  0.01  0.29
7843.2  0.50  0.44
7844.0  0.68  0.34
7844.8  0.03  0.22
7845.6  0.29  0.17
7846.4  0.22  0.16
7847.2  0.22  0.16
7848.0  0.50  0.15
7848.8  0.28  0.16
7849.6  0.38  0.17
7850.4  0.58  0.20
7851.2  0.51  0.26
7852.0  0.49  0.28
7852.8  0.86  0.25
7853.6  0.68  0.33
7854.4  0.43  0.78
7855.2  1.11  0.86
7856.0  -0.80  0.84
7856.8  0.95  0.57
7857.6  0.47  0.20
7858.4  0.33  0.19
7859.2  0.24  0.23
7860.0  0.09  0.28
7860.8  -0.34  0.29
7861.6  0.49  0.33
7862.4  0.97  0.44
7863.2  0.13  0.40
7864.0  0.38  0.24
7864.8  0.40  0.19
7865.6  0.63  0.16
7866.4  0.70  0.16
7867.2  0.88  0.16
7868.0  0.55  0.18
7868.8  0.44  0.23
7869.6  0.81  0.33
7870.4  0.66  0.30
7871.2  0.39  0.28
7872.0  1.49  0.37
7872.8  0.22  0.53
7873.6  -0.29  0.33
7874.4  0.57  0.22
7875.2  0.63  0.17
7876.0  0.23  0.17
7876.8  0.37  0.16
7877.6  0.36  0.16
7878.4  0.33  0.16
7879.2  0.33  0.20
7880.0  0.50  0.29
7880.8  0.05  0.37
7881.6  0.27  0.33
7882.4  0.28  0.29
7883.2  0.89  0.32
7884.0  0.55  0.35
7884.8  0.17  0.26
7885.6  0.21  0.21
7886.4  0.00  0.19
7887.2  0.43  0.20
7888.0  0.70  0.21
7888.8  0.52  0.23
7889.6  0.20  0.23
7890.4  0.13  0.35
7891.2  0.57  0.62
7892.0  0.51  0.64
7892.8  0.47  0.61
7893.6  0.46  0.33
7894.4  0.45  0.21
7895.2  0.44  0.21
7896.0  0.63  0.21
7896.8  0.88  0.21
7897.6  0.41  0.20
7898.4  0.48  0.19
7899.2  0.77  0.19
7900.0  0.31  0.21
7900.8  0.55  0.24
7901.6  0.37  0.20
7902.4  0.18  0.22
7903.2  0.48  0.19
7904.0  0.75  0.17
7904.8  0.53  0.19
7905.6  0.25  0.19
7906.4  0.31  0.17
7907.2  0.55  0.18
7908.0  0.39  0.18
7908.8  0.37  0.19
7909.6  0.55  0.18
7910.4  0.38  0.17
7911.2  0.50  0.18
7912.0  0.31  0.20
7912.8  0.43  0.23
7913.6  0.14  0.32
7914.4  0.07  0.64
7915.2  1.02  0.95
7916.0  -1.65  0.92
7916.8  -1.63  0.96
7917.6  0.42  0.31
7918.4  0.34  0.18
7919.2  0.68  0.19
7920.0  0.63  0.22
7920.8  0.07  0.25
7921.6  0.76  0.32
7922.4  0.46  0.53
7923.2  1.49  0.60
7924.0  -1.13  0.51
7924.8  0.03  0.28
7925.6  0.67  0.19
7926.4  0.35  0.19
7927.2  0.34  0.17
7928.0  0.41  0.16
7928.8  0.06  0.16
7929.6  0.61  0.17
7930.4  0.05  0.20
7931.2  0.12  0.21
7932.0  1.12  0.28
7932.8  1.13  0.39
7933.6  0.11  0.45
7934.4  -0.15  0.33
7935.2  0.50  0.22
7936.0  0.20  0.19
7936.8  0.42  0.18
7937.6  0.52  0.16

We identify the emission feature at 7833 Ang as H-gamma 4340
